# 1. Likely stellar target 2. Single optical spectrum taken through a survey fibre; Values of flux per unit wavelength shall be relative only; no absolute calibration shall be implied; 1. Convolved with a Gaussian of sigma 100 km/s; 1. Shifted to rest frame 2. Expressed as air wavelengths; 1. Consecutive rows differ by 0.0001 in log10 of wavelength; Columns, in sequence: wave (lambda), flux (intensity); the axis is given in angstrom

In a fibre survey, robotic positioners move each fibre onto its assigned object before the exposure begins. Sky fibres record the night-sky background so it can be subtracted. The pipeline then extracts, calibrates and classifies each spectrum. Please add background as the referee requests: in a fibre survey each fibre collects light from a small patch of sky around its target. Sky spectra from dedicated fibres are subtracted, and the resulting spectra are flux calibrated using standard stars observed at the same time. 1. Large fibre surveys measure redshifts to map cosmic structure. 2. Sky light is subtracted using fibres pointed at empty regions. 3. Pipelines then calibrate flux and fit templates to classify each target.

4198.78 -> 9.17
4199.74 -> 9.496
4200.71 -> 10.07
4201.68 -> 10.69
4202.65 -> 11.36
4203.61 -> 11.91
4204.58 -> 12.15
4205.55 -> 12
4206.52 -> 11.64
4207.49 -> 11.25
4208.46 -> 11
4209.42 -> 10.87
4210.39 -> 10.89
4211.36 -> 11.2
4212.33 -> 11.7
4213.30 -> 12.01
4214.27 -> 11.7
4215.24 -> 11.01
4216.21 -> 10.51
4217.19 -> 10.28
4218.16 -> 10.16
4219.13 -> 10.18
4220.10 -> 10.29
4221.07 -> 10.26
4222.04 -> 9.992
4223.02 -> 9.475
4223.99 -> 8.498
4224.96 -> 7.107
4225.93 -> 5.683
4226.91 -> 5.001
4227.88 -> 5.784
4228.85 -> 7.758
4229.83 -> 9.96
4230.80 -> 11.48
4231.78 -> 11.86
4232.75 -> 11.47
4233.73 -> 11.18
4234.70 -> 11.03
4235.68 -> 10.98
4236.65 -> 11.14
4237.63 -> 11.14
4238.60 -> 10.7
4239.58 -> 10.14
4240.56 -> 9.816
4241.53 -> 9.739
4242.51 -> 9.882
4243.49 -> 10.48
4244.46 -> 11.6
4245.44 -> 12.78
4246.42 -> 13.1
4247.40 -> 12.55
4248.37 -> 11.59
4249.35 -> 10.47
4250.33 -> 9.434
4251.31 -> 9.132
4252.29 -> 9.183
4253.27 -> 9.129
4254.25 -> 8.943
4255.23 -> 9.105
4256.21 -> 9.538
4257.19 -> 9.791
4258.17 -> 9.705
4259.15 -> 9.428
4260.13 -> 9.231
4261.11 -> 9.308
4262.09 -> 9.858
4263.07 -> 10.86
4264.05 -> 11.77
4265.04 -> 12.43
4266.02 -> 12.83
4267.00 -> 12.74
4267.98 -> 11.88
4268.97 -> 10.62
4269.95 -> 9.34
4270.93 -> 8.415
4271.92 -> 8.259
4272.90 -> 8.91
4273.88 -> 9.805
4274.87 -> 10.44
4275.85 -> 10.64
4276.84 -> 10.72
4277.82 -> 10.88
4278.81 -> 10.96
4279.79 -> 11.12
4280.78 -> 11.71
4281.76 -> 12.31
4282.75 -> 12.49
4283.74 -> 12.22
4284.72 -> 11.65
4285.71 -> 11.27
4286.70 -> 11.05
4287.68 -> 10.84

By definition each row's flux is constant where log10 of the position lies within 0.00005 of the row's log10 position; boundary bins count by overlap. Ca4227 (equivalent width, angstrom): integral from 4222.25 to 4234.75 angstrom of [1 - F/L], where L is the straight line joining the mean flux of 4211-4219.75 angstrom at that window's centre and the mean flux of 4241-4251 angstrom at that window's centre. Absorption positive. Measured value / 2.4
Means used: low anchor 11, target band 8.89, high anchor 11.1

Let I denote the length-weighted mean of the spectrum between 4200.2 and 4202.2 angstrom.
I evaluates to 10.3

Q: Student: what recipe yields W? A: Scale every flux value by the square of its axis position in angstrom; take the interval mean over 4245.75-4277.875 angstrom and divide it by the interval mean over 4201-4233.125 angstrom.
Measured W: 1.03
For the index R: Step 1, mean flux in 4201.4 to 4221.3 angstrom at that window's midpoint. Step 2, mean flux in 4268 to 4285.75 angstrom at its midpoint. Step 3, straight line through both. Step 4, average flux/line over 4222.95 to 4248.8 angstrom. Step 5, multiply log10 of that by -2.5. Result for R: 0.09 mag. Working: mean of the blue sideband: 11.1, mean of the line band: 10.1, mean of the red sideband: 10.7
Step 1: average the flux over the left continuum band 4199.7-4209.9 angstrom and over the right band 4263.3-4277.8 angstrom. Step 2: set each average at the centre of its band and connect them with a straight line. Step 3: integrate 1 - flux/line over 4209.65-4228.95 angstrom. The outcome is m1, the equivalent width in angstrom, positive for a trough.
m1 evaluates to 2.7 angstrom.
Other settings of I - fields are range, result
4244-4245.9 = 12.2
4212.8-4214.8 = 11.8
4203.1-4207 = 11.9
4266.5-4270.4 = 11.2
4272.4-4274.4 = 9.37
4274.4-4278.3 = 10.7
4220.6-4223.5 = 9.89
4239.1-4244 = 10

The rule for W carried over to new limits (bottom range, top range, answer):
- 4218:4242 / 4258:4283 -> 1.13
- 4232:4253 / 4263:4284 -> 1.03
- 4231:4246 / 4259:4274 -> 0.96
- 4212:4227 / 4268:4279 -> 1.05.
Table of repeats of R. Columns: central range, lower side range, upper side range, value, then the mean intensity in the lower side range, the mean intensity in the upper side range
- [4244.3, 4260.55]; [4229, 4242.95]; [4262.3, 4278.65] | 0.04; 10.7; 10.6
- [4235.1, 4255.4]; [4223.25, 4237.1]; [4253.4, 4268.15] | -0.08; 9.21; 10.4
